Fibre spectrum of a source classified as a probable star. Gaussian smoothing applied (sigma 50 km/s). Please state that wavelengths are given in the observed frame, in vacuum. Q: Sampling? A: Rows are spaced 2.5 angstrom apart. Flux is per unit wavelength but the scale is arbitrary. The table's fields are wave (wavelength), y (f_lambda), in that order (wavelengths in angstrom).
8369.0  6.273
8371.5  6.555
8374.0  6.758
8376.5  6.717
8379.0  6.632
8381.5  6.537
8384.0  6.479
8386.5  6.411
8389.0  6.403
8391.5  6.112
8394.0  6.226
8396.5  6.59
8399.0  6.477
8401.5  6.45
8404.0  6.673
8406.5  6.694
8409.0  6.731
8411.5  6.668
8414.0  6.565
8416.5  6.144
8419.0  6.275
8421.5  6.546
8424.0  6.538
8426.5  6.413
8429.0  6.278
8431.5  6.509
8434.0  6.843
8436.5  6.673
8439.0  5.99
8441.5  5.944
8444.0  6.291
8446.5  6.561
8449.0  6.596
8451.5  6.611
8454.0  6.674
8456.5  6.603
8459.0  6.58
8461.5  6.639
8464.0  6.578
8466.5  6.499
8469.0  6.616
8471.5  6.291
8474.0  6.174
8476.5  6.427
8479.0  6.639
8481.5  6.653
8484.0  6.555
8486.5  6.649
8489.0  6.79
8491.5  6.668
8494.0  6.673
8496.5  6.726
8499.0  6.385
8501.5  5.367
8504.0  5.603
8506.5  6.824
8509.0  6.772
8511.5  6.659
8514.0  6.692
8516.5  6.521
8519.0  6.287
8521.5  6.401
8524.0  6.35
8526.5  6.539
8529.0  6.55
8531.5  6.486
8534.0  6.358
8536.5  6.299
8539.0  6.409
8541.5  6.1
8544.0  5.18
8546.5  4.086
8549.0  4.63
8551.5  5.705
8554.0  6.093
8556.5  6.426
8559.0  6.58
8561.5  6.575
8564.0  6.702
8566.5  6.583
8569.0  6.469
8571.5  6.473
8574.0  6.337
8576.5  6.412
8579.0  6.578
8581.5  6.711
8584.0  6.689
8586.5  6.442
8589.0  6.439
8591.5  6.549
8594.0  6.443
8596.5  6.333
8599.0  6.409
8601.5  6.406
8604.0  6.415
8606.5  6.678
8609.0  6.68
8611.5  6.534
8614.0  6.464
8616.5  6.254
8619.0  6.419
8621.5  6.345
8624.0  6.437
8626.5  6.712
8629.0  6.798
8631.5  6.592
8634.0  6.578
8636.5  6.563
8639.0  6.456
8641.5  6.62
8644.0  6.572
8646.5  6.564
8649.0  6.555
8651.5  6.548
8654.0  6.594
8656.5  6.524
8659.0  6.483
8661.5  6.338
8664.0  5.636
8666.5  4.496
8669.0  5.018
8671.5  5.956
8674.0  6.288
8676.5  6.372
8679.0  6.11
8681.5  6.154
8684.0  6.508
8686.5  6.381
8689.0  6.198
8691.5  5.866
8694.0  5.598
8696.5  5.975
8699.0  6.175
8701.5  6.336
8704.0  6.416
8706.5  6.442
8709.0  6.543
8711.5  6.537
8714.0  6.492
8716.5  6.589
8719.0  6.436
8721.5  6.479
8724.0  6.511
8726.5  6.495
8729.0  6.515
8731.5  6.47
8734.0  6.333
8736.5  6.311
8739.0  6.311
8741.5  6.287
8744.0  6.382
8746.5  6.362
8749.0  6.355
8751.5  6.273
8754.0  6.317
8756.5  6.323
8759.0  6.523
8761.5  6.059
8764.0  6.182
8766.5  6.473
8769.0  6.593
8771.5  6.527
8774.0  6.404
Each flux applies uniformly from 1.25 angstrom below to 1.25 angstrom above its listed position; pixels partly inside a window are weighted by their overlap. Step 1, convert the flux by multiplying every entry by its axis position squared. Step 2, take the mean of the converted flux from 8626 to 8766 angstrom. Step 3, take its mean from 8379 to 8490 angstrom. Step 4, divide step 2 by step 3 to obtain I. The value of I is 1.03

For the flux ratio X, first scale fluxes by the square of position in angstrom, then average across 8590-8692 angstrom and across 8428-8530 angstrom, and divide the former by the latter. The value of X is 1.0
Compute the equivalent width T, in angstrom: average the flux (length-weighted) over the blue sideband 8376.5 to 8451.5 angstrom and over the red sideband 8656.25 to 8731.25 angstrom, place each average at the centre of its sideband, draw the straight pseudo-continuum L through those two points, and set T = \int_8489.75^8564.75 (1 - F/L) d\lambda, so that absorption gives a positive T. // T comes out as 1.6 angstrom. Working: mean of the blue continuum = 6.46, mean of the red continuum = 6.19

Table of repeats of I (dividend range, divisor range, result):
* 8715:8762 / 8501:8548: 1.09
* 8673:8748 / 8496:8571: 1.06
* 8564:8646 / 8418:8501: 1.04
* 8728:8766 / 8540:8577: 1.10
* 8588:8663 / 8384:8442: 1.06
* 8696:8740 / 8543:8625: 1.05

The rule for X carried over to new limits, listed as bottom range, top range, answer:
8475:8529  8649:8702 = 0.98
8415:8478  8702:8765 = 1.06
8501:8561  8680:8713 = 1.06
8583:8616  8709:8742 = 1.02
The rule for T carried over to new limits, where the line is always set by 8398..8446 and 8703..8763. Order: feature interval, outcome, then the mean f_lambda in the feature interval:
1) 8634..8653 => -0.40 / 6.56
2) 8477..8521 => -0.33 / 6.49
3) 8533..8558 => 2.75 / 5.73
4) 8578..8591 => -0.28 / 6.57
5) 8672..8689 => 0.36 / 6.28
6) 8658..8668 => 1.12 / 5.7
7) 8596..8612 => -0.18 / 6.5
